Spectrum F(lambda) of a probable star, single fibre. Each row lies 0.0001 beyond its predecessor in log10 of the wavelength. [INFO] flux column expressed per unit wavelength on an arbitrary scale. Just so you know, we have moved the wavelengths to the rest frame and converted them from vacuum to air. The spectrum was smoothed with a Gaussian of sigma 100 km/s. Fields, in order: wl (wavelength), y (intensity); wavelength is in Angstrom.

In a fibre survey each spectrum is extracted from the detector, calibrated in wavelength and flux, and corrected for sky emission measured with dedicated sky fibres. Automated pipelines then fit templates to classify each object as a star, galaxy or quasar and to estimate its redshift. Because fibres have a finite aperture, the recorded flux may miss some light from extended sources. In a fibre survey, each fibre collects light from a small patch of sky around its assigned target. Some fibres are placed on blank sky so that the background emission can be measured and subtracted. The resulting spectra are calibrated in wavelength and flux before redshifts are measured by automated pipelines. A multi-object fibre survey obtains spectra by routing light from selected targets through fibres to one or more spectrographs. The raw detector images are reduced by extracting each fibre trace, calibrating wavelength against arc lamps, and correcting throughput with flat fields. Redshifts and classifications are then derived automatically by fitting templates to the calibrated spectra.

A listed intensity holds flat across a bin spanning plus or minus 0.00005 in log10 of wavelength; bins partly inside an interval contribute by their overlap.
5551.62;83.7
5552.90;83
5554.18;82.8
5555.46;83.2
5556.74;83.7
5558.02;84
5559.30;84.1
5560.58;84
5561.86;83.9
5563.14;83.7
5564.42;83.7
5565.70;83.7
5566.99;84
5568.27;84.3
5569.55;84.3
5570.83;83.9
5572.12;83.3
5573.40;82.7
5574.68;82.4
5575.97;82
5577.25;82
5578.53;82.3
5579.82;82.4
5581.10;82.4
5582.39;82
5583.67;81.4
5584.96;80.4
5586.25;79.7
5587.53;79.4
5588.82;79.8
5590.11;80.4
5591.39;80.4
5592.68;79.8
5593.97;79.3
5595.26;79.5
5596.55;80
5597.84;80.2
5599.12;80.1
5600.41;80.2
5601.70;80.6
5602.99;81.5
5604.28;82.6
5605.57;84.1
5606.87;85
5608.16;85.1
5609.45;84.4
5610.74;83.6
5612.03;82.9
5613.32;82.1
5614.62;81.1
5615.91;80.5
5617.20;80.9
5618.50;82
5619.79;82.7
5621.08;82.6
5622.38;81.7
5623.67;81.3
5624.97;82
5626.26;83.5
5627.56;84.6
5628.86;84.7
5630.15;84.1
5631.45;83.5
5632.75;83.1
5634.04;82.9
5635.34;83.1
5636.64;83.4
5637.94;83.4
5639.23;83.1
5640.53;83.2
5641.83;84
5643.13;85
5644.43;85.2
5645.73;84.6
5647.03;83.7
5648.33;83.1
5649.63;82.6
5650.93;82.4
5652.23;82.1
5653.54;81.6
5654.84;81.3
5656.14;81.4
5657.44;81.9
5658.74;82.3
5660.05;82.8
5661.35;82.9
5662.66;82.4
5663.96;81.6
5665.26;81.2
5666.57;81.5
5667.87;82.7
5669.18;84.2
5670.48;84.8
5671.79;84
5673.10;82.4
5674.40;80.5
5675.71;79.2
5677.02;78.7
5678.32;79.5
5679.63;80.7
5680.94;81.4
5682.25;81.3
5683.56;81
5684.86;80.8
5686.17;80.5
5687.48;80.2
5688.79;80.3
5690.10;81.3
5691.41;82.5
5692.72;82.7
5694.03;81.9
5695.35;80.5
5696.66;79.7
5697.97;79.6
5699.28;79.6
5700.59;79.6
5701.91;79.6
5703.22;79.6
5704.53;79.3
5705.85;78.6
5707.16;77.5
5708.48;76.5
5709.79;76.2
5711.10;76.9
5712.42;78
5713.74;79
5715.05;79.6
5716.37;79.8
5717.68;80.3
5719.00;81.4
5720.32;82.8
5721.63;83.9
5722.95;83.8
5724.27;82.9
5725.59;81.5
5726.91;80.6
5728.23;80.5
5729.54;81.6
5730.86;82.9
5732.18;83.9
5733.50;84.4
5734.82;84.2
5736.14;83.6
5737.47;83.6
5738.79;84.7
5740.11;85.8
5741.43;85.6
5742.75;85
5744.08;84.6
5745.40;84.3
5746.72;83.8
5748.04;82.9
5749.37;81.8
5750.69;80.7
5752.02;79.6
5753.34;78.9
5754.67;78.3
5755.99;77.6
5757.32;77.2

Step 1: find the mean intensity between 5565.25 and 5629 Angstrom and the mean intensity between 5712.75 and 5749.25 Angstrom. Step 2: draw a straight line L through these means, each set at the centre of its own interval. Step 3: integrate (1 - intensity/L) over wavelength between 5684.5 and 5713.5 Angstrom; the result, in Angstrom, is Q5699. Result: 1.1 Angstrom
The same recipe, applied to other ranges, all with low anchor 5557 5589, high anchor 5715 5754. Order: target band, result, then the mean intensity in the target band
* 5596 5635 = 0.1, 82.5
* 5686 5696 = 0.2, 81.2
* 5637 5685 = 0.2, 82.3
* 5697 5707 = 0.4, 79.4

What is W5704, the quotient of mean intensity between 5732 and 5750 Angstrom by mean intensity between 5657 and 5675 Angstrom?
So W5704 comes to 1.02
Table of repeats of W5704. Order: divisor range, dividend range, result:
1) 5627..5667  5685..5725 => 0.97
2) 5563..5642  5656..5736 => 0.98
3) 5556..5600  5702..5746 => 0.99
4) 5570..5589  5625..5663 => 1.02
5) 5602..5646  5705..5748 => 0.98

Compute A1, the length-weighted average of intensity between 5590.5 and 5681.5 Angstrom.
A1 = 82.3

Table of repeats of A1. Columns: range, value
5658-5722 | 80.7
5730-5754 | 83.3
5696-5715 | 78.6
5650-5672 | 82.4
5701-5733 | 80.3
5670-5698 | 81.1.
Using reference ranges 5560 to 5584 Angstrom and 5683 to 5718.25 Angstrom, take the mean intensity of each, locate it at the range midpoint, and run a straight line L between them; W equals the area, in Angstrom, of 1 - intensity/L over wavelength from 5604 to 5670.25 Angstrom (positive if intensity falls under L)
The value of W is -1.25 Angstrom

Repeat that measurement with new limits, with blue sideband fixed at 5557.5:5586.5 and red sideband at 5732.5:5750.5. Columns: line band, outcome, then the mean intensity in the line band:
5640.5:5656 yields 0.05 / 83.2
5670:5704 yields 1.17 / 80.8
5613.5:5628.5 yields 0.20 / 82.1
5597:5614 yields 0.14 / 82.5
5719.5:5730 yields 0.22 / 82.2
